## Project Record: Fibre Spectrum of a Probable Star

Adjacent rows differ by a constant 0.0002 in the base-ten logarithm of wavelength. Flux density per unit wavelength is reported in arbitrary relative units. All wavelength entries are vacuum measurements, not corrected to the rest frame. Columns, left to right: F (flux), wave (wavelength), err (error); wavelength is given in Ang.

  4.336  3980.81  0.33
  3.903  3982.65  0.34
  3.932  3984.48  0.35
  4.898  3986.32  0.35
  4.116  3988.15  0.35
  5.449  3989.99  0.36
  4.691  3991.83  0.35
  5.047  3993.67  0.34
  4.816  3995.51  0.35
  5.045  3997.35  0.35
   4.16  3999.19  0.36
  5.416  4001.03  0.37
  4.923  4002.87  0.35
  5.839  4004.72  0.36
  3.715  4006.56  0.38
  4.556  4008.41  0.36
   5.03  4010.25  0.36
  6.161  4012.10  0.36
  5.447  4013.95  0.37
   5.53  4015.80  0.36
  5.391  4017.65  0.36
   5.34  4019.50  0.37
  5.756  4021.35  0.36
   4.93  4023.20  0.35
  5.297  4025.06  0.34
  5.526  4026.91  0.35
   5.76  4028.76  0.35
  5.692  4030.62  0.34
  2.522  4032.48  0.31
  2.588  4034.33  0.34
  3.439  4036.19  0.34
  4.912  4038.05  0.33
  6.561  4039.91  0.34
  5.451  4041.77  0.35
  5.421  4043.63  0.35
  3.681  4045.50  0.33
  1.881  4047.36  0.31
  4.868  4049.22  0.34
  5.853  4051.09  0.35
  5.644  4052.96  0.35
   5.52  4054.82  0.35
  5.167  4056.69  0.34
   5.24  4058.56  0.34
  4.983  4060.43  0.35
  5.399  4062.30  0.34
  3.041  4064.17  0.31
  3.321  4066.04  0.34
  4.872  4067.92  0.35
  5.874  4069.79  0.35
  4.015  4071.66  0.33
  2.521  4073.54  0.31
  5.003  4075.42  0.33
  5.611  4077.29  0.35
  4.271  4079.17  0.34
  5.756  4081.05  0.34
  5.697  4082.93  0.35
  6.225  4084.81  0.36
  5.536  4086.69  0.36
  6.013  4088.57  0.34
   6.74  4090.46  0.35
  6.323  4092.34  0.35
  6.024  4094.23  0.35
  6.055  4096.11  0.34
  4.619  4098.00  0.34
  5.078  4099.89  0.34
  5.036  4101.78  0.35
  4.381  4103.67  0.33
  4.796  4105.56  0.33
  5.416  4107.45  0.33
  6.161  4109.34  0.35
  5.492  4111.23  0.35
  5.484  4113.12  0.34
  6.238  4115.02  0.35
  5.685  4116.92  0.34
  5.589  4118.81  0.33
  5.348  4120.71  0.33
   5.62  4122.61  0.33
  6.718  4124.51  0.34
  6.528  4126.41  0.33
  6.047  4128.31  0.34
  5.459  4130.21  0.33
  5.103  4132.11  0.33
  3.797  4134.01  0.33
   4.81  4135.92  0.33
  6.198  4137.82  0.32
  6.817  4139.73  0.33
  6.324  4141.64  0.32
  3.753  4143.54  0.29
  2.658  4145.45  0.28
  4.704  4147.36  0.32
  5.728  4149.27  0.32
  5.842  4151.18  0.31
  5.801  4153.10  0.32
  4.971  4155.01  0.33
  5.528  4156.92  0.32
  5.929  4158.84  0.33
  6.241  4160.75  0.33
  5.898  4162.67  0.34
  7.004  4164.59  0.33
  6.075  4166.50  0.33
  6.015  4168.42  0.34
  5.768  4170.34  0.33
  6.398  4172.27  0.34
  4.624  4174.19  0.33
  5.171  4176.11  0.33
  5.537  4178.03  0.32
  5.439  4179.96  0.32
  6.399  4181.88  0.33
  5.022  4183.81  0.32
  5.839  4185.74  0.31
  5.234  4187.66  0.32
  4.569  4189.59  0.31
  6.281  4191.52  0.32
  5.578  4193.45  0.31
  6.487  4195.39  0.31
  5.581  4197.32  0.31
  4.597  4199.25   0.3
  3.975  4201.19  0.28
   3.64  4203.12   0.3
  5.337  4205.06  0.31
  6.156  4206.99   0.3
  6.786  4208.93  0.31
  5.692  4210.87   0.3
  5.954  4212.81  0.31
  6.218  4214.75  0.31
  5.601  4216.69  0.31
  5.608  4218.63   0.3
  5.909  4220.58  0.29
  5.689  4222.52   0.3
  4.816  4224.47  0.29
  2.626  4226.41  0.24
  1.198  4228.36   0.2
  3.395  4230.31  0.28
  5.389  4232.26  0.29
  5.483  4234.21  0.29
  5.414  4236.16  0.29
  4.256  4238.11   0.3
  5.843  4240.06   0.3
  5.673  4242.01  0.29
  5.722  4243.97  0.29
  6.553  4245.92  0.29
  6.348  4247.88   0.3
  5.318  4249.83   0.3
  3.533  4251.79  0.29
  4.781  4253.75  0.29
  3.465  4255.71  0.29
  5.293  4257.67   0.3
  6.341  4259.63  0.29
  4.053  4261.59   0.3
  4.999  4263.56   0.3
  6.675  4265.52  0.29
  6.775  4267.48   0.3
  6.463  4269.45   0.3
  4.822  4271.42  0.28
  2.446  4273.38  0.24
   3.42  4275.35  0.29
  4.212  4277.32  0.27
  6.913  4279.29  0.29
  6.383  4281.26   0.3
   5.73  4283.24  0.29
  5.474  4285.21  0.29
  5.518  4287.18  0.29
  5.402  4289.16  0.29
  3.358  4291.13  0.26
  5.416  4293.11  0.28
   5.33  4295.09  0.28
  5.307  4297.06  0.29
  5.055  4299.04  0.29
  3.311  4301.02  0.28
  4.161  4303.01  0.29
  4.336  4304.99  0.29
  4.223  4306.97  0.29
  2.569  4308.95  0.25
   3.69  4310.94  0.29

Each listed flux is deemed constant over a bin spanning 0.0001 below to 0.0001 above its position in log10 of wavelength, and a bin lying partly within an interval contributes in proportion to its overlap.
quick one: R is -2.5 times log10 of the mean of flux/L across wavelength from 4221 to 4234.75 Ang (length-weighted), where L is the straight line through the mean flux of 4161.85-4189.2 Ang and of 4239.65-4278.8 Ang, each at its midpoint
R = 0.29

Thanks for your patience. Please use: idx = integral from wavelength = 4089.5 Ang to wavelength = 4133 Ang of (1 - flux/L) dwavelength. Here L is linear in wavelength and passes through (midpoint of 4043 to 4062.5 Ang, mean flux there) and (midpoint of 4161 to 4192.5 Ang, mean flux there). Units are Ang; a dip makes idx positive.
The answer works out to -3.3 Ang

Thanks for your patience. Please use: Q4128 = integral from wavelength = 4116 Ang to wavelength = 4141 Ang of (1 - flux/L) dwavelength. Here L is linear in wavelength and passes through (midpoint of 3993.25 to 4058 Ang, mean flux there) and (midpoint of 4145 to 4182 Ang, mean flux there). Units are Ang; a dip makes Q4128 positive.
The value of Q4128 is -1.1 Ang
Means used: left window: 4.94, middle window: 5.68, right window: 5.61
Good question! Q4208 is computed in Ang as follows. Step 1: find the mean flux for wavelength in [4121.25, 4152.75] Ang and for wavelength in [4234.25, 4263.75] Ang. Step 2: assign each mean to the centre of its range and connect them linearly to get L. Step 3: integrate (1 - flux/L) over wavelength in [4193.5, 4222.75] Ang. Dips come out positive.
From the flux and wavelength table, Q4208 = -1.6 Ang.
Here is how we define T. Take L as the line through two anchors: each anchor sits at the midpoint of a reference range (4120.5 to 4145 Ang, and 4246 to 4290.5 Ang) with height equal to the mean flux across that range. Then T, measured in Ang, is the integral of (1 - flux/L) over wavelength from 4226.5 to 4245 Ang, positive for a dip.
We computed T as 2.34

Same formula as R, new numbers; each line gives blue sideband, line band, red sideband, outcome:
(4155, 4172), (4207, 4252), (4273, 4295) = 0.049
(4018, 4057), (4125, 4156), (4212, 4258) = -0.081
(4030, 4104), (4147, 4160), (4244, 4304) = -0.113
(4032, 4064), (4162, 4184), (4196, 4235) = -0.183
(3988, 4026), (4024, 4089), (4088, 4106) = 0.108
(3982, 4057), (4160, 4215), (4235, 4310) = -0.134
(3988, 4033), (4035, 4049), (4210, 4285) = 0.143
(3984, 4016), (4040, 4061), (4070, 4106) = 0.038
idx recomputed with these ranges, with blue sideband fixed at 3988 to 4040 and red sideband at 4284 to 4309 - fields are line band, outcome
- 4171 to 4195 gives -3.8 Ang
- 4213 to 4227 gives -1.7 Ang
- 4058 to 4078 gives 1.5 Ang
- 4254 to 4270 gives -2.6 Ang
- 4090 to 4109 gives -2.3 Ang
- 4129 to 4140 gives -1.1 Ang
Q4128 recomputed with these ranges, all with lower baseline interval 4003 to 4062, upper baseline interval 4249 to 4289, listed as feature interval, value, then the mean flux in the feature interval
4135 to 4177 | -4.21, 5.56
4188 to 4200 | -1.03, 5.52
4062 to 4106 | -0.81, 5.09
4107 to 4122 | -1.98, 5.68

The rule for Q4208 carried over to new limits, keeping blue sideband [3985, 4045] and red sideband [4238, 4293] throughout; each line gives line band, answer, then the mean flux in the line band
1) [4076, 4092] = -2.2 Ang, 5.74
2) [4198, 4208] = 0.7 Ang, 4.78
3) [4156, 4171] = -2.8 Ang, 6.07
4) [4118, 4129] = -2.0 Ang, 5.98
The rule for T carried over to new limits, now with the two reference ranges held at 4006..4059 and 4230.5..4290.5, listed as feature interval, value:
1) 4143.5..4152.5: 0.76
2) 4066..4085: 0.54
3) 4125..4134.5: -0.86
